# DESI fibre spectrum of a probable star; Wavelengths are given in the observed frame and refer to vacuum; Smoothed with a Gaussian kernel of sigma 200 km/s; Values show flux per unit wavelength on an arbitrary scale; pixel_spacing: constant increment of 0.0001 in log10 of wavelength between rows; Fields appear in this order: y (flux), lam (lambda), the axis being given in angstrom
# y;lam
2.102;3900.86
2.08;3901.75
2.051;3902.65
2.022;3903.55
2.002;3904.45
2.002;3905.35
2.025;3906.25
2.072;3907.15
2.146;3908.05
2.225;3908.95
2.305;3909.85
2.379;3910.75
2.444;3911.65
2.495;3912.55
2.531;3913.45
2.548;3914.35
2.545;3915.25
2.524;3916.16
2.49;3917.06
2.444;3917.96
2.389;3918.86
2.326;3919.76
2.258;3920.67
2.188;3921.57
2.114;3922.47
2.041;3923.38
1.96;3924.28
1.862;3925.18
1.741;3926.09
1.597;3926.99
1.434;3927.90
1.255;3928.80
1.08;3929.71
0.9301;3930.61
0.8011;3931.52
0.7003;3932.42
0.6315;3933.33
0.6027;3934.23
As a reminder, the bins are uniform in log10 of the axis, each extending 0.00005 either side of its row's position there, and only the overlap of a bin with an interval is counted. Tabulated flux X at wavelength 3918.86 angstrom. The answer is 2.389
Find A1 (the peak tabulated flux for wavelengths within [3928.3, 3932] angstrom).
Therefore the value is 1.255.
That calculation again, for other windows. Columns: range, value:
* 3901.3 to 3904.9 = 2.08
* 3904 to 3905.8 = 2.002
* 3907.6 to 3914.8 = 2.548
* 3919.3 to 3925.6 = 2.326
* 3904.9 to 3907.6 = 2.072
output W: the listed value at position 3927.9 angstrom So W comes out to 1.434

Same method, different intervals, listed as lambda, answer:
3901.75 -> 2.08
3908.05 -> 2.146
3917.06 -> 2.49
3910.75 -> 2.379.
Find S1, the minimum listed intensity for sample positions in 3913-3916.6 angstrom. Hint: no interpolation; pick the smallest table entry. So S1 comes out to 2.524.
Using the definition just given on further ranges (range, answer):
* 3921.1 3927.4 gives 1.597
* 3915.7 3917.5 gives 2.49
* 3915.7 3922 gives 2.188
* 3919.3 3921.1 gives 2.258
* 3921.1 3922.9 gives 2.114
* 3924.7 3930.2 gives 1.08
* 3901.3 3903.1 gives 2.051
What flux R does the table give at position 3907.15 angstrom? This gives 2.072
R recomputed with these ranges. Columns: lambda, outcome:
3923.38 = 2.041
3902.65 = 2.051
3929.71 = 1.08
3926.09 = 1.741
